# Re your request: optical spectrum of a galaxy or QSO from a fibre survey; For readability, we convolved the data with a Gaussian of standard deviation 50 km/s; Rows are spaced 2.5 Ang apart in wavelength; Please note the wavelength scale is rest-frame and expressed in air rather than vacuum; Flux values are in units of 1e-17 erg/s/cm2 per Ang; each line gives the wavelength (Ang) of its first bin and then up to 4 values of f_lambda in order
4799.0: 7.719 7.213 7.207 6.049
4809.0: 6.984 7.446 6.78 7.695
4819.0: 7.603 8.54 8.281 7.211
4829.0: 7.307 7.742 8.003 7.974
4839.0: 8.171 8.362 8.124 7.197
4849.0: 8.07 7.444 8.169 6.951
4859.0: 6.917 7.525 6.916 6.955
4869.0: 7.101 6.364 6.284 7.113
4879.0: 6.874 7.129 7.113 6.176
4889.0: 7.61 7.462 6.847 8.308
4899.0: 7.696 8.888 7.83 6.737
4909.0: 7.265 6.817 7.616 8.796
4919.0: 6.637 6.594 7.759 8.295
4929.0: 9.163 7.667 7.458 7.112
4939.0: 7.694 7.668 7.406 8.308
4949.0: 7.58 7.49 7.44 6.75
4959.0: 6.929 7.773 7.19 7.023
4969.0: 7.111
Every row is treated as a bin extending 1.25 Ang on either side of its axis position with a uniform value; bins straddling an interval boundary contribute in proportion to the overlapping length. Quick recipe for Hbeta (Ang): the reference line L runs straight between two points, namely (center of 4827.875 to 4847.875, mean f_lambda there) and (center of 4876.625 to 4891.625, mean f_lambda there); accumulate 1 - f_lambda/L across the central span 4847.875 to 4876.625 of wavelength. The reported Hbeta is 1.1 Ang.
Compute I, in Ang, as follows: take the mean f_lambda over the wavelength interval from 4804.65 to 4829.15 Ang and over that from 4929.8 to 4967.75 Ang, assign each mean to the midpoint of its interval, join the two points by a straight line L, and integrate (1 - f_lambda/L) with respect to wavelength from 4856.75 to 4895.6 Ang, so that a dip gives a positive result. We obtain 2.3 Ang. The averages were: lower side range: 7.39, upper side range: 7.45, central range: 6.97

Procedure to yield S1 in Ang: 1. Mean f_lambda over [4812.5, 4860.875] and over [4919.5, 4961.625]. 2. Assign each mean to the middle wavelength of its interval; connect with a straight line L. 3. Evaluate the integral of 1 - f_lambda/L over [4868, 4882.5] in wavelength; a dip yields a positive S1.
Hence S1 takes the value 1.6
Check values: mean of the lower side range 7.71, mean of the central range 6.8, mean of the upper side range 7.57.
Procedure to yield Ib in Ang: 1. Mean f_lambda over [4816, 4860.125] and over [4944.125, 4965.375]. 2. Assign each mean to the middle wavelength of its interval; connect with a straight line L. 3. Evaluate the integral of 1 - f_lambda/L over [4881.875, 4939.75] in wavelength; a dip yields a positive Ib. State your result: 0.13 Ang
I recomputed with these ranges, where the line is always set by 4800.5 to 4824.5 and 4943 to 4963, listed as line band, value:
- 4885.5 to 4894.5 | 0.42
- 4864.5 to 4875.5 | 1.03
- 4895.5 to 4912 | -0.57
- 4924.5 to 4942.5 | -1.02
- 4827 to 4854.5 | -1.75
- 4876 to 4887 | 0.73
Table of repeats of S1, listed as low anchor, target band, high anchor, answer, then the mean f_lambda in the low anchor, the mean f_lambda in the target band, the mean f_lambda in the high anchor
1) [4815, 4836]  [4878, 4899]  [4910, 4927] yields 1.0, 7.79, 7.22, 7.46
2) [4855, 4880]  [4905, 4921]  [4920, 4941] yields 0.4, 6.91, 7.29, 7.7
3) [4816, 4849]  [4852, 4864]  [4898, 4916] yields 0.7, 7.87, 7.34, 7.6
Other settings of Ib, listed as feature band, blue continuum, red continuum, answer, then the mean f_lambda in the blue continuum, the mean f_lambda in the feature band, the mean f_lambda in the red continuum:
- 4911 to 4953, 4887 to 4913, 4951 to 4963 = -1.7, 7.51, 7.66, 7.26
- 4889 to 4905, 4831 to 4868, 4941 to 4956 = -0.4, 7.63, 7.82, 7.6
